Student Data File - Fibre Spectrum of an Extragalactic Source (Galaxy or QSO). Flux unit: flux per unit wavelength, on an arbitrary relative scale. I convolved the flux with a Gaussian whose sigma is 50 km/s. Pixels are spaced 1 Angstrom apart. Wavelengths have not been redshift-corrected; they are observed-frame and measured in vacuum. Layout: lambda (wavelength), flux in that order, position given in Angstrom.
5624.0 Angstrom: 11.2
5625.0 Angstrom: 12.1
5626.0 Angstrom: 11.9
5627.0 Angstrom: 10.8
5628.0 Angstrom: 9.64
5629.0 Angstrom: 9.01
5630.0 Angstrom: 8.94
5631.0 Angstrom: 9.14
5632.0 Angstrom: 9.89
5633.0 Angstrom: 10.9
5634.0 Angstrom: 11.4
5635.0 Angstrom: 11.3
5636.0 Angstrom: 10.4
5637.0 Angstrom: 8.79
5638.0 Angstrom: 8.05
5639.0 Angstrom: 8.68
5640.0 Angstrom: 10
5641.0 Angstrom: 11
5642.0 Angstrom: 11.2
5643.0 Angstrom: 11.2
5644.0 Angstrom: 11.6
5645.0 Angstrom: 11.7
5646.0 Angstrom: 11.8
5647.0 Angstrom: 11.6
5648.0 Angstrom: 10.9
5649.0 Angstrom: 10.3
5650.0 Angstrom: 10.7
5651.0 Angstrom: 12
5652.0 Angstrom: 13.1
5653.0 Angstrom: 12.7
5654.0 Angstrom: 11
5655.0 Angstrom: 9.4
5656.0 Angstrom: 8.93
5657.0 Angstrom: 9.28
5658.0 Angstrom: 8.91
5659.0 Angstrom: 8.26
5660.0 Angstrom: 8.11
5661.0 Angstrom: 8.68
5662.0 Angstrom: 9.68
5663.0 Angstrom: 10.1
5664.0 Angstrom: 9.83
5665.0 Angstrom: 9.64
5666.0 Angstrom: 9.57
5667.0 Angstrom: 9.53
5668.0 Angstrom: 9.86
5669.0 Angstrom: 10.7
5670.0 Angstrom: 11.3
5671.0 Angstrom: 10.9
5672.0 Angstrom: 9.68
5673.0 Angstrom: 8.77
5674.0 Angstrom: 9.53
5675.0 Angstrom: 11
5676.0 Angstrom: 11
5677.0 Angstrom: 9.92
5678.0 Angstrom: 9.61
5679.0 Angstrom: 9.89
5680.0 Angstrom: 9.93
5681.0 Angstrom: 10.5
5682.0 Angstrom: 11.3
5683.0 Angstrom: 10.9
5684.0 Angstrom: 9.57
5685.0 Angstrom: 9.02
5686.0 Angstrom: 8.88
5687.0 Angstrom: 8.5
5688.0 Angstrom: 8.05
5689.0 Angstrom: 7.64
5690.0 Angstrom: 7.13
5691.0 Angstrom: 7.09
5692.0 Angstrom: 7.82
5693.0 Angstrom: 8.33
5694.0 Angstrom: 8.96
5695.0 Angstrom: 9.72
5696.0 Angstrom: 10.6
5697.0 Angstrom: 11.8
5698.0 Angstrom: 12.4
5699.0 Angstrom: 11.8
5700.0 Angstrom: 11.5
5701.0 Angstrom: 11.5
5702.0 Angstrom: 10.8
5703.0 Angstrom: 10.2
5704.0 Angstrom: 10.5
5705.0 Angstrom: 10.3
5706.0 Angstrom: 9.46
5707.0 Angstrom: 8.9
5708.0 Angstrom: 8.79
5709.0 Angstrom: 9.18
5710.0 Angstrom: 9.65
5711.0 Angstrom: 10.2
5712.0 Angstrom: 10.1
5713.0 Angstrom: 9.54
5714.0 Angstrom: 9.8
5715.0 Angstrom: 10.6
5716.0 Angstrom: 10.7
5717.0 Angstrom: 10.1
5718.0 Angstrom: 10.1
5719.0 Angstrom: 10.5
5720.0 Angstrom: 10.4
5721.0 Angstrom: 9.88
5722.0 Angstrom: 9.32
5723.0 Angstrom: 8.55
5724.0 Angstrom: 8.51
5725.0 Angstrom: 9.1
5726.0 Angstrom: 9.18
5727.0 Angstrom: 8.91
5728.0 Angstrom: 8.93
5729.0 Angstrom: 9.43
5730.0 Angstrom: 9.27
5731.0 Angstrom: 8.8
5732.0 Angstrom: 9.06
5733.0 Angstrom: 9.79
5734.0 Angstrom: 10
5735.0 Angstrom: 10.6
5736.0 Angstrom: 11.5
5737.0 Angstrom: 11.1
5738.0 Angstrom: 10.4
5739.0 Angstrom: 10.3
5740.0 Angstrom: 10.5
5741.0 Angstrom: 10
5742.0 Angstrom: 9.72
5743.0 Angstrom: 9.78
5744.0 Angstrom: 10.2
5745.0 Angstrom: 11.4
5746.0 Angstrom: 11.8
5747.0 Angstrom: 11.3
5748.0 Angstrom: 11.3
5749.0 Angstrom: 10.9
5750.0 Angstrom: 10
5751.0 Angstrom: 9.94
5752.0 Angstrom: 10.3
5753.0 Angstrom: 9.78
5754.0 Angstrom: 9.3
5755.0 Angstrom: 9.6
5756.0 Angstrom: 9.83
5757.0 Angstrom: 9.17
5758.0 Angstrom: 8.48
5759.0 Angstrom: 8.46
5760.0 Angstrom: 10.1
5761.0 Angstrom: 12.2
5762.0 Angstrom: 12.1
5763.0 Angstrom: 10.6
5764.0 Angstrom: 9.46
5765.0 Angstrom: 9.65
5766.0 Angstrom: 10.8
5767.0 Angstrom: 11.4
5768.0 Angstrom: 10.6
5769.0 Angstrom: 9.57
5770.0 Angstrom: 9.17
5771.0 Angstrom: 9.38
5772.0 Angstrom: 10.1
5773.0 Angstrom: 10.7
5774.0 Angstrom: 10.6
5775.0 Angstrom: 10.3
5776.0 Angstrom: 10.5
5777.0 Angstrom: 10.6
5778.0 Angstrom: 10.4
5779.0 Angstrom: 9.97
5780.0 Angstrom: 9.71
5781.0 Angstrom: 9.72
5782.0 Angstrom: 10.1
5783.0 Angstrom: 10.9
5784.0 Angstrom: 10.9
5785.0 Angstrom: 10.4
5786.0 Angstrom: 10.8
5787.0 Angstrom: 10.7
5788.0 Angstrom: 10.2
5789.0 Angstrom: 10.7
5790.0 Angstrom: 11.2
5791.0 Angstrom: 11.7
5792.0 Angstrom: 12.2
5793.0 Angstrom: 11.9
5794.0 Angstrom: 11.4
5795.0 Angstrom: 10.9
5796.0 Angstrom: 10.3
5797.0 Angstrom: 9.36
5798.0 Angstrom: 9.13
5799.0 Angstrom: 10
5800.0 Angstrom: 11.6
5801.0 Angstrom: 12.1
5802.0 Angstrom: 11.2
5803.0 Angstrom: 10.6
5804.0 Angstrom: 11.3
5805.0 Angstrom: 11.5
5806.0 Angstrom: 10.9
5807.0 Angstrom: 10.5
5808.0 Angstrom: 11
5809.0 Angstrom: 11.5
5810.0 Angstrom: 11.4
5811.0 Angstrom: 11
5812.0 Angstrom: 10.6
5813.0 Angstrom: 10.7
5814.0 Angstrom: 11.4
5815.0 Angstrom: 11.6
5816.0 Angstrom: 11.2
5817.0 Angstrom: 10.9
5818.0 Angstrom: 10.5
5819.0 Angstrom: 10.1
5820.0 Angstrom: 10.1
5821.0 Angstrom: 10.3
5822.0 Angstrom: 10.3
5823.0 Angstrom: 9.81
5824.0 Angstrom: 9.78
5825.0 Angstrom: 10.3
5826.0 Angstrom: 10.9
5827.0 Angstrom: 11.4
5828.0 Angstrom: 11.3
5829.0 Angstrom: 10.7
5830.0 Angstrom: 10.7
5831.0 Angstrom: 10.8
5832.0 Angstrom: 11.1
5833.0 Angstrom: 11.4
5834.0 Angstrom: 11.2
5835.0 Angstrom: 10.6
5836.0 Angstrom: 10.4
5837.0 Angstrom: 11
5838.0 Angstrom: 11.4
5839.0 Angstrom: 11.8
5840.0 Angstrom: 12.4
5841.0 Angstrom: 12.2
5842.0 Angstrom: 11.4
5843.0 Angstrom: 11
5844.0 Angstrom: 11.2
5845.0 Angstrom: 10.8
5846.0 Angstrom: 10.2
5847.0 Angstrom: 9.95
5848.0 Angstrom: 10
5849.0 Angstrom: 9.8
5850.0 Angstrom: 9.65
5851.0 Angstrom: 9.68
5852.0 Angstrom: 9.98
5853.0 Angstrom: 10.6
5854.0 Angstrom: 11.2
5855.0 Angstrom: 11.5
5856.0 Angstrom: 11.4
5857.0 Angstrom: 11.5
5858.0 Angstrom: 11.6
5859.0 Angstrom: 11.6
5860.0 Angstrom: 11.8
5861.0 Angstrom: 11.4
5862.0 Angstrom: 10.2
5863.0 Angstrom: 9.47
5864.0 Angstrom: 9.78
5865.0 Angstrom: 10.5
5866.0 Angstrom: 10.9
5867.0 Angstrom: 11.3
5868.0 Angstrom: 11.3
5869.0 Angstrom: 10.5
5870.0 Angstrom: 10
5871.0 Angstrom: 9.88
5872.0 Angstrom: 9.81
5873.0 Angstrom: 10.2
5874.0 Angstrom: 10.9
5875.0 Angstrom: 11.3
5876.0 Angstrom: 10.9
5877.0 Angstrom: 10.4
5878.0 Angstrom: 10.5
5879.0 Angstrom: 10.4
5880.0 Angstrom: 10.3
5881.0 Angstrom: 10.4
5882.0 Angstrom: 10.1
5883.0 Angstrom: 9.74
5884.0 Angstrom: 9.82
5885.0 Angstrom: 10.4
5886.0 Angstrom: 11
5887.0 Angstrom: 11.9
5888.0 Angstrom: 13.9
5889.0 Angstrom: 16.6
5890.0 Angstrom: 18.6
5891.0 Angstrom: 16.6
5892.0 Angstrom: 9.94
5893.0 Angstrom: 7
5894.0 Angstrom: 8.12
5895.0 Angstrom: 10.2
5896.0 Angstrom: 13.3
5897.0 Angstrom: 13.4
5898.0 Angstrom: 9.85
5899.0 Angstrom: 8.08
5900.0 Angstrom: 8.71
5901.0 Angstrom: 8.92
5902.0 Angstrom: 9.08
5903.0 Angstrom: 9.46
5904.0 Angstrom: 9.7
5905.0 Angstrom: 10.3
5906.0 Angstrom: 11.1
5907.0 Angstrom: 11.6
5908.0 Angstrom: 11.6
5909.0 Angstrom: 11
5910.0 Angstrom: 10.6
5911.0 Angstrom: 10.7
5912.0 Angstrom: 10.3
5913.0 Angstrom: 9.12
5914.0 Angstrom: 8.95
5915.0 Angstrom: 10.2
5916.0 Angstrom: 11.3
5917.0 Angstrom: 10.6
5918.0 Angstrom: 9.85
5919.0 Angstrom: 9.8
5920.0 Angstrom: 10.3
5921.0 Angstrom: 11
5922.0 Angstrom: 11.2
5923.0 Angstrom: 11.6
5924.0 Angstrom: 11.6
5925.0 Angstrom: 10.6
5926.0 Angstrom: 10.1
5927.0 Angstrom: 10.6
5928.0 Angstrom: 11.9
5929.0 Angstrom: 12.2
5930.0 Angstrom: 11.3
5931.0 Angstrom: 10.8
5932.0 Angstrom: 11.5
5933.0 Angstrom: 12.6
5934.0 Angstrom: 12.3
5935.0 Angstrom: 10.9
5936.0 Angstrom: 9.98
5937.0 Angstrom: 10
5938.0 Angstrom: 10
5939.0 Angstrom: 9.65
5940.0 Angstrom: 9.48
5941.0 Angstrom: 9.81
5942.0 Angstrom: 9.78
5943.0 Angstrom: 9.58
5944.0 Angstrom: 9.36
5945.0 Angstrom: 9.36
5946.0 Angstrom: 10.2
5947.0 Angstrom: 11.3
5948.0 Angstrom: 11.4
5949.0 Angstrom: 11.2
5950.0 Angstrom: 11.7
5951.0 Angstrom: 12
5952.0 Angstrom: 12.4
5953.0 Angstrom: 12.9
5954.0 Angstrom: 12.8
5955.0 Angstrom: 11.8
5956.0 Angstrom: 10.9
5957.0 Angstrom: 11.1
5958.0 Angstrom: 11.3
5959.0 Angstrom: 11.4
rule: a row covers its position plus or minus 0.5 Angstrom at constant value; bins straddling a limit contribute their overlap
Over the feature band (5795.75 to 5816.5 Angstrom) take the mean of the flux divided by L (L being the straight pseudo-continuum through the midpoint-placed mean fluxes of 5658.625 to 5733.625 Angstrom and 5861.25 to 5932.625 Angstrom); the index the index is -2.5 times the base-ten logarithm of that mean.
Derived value -0.06 mag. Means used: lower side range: 9.7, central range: 10.9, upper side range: 10.8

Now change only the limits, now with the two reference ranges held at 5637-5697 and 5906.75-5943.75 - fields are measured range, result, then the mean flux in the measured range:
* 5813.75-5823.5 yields -0.03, 10.6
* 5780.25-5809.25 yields -0.06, 10.8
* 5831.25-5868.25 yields -0.05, 10.9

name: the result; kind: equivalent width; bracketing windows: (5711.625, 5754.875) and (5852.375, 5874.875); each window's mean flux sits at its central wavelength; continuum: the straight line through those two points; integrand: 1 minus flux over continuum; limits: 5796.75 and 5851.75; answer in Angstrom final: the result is -1.3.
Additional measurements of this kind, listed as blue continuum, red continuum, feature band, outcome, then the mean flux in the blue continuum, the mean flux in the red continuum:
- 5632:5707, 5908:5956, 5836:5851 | -0.42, 10.1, 10.8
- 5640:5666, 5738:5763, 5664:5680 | 0.55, 10.4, 10.3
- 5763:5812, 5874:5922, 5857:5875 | 0.08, 10.6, 10.8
